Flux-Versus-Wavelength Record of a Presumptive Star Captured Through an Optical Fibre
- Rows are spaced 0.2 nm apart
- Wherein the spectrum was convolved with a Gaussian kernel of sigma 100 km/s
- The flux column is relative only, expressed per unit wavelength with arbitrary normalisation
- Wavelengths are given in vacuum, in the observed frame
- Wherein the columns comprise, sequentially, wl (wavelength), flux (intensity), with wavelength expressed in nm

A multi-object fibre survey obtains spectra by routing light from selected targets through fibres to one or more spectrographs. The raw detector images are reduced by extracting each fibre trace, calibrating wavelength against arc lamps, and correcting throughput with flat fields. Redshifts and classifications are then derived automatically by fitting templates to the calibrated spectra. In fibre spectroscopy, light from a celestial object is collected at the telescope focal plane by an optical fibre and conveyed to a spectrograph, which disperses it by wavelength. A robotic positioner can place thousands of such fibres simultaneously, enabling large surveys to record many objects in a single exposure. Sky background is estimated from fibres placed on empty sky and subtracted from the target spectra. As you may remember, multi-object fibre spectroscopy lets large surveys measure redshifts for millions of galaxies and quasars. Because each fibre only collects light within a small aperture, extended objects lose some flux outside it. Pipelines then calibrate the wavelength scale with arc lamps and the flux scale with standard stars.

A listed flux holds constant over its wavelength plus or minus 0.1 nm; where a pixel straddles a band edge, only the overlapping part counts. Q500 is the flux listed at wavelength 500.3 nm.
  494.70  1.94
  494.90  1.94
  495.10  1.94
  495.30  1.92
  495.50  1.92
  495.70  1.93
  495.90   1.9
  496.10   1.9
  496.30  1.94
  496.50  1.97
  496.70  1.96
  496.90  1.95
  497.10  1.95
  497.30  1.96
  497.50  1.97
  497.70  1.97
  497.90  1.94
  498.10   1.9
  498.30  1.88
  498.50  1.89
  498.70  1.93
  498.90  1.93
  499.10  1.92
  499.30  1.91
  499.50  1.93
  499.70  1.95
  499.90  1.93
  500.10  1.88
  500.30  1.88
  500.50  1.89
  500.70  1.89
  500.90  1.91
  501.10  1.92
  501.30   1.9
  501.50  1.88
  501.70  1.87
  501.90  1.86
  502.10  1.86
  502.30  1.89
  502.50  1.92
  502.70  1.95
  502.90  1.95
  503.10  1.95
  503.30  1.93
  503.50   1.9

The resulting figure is 1.88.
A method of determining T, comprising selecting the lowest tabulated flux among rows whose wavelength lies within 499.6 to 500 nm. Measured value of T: 1.93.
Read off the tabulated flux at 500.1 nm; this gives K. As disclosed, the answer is 1.88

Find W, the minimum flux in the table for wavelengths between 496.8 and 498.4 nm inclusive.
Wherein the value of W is 1.88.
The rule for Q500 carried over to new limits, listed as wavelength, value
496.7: 1.96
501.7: 1.87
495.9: 1.9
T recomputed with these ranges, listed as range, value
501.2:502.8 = 1.86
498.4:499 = 1.89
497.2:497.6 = 1.96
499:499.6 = 1.91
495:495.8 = 1.92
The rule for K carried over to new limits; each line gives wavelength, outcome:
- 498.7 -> 1.93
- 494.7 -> 1.94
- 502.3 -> 1.89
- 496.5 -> 1.97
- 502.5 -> 1.92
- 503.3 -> 1.93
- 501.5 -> 1.88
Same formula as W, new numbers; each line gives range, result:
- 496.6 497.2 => 1.95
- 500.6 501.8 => 1.87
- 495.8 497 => 1.9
